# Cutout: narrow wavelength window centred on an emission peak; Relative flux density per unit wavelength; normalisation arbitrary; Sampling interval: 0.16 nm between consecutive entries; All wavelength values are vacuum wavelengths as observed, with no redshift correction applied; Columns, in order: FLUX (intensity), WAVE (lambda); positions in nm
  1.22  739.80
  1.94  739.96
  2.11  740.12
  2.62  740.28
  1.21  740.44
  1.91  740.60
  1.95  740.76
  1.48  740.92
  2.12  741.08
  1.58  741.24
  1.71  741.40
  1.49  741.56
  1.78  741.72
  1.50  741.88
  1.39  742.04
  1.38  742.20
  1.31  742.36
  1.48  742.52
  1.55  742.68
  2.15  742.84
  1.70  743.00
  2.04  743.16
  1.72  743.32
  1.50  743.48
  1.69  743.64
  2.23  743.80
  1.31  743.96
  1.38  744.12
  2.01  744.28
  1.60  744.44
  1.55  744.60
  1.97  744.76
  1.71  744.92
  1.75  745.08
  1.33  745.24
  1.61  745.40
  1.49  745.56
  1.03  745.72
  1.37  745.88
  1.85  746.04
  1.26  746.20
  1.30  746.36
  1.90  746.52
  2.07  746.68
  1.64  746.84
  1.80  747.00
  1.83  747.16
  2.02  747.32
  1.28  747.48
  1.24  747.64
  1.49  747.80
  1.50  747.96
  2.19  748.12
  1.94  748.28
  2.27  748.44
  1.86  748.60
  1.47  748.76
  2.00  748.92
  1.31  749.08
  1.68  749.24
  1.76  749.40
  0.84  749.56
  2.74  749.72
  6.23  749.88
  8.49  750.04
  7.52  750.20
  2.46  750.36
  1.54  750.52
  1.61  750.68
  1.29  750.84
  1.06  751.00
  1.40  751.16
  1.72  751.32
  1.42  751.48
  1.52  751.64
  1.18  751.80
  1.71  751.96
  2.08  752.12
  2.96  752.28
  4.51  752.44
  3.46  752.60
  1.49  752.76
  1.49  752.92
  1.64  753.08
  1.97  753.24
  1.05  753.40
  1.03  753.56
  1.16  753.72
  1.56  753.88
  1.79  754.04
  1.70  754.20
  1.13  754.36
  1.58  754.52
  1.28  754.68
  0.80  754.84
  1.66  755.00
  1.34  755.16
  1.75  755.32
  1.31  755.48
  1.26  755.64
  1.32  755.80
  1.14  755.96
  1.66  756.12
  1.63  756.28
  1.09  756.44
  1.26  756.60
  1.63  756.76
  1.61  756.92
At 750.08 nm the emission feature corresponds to Halpha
